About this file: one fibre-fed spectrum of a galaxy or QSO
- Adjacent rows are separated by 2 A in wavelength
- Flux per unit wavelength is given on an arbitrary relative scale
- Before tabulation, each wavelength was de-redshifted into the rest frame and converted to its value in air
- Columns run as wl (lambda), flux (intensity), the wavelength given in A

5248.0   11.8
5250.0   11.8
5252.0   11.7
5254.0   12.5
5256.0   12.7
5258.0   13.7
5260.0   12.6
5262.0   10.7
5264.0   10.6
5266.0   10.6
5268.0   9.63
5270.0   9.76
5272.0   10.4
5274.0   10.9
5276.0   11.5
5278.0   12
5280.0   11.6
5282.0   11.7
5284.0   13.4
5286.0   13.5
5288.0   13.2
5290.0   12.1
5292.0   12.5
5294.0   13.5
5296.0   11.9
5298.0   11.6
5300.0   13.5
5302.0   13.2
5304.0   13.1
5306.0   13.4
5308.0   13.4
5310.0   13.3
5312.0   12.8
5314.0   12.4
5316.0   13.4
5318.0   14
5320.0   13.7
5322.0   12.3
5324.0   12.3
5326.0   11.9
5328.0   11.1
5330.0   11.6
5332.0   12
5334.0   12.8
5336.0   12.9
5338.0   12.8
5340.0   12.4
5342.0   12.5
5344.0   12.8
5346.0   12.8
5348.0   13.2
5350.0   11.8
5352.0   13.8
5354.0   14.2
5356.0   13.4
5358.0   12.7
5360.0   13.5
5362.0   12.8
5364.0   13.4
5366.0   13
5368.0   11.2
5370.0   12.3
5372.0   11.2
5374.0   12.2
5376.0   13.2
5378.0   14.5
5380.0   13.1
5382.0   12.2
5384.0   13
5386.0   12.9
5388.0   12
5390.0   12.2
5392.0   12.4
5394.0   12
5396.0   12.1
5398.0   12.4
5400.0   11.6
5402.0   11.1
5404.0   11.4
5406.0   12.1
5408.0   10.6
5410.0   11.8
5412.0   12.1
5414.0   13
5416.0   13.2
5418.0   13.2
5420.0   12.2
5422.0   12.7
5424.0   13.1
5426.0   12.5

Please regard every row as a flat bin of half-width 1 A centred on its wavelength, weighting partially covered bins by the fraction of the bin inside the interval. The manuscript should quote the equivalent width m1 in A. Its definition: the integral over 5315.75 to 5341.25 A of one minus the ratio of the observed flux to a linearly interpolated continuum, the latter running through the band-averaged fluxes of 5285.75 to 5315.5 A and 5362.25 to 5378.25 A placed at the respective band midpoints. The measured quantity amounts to 0.4 A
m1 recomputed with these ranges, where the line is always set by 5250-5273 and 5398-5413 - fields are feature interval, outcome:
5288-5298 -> -0.9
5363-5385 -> -2.1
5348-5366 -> -2.6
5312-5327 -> -1.8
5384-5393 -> -0.7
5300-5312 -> -1.9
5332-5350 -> -1.9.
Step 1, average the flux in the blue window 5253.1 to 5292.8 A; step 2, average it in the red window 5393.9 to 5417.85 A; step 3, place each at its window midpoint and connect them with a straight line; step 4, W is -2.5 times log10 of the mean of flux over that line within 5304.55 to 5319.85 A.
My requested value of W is -0.12 mag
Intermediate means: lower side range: 11.8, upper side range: 12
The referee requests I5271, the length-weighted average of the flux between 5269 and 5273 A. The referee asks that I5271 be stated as 10.1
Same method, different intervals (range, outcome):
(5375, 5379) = 13.8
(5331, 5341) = 12.6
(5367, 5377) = 12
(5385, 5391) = 12.4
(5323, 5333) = 11.8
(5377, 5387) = 13.1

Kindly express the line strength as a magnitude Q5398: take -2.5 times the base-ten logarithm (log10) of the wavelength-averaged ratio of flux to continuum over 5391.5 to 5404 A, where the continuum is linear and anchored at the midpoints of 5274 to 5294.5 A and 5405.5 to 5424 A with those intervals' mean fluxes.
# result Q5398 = 0.04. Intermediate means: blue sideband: 12.4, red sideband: 12.4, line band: 11.9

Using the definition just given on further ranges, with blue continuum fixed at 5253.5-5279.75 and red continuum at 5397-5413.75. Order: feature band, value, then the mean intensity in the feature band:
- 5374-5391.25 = -0.11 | 12.8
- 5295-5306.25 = -0.12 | 12.7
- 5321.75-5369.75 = -0.10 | 12.6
